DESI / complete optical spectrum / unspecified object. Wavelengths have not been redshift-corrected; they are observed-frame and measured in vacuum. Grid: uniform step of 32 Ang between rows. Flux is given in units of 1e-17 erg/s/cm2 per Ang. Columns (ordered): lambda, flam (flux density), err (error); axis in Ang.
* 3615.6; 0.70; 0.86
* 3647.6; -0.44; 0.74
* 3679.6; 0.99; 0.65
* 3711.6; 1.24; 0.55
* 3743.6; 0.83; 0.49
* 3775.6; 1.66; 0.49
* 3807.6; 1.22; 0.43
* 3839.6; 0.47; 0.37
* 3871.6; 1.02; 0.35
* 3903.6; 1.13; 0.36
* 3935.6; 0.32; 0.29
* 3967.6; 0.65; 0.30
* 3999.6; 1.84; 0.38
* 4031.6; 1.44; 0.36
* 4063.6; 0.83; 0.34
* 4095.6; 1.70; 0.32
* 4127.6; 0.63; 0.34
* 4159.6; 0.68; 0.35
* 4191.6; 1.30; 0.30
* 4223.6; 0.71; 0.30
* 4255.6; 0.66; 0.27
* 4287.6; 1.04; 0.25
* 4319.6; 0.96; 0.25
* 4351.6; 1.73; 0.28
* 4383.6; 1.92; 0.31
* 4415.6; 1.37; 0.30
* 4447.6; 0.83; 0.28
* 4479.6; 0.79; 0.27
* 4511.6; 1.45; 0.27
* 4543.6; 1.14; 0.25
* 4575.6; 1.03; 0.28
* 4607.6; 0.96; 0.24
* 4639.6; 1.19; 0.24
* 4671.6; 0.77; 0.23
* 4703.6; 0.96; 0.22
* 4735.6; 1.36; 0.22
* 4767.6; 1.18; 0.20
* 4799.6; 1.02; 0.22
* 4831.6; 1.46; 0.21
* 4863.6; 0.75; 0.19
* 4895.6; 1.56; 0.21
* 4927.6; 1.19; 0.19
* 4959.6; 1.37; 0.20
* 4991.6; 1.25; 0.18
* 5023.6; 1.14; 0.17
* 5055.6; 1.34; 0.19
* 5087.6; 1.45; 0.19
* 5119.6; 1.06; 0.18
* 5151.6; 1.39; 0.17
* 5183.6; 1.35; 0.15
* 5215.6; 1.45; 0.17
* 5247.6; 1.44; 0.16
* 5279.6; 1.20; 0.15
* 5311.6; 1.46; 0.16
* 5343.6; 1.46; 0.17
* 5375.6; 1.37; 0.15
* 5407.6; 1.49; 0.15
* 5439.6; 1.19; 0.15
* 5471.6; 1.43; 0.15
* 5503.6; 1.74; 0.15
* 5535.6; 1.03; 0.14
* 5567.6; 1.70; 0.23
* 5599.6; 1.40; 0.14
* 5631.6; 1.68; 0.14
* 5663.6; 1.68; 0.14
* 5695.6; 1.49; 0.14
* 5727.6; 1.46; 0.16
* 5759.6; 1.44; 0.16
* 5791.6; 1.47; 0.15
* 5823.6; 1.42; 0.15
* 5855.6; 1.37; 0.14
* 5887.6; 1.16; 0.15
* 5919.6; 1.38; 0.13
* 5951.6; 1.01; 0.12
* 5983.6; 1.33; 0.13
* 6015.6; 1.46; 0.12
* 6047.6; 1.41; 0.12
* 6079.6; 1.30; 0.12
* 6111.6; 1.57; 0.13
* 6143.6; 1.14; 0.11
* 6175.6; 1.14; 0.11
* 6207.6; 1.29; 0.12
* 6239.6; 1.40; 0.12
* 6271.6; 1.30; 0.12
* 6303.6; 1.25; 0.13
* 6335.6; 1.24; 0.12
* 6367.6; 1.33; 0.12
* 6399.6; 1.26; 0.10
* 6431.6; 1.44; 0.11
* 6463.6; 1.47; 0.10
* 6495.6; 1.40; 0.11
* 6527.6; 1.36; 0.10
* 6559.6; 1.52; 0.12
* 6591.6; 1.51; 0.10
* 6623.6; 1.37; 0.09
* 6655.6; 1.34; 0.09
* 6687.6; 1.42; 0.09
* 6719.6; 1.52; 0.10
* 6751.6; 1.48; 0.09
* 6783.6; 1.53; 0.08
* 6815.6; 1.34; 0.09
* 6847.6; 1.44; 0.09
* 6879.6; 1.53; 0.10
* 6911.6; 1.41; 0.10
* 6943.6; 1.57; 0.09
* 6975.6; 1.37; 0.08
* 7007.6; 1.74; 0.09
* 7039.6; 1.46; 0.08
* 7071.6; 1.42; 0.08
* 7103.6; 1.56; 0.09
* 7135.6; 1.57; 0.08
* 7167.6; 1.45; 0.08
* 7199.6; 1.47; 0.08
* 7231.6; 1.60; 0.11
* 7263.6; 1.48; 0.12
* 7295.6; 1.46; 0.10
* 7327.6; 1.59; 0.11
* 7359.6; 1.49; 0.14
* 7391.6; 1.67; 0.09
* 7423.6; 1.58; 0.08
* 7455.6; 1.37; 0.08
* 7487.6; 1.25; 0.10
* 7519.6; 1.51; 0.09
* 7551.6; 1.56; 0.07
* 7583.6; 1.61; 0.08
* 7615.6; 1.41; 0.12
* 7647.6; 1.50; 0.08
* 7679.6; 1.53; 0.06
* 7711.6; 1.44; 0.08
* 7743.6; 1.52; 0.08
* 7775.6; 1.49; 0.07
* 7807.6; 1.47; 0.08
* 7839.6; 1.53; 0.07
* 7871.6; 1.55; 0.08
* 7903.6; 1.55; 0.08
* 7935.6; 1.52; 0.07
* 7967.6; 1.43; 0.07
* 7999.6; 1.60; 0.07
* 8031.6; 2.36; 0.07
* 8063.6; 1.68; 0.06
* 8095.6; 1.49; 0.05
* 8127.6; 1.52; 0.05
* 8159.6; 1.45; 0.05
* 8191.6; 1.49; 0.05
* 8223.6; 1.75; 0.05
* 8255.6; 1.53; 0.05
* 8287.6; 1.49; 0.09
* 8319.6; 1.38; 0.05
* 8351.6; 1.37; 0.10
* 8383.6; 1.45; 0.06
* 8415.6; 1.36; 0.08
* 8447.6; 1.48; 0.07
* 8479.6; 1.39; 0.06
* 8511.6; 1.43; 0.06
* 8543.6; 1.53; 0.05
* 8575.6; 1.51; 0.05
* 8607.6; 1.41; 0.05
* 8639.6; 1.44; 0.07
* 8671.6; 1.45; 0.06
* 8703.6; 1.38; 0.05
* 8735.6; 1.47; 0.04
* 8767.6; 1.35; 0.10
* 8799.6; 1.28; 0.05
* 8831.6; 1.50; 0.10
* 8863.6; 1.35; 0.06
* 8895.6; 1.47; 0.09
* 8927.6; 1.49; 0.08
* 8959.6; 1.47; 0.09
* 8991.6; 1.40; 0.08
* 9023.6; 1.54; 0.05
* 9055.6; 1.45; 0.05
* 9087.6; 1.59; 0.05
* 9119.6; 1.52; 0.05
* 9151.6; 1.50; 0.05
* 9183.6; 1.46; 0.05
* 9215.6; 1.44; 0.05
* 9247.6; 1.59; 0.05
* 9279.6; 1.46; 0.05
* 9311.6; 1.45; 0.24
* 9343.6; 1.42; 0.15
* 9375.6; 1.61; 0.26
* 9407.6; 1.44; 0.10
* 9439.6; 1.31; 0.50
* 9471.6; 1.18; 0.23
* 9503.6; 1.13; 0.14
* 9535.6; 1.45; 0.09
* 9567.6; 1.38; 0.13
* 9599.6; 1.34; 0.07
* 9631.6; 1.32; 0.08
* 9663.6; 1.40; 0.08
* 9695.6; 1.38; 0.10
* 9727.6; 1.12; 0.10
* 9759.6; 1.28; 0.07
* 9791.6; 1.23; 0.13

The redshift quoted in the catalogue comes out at 0.222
